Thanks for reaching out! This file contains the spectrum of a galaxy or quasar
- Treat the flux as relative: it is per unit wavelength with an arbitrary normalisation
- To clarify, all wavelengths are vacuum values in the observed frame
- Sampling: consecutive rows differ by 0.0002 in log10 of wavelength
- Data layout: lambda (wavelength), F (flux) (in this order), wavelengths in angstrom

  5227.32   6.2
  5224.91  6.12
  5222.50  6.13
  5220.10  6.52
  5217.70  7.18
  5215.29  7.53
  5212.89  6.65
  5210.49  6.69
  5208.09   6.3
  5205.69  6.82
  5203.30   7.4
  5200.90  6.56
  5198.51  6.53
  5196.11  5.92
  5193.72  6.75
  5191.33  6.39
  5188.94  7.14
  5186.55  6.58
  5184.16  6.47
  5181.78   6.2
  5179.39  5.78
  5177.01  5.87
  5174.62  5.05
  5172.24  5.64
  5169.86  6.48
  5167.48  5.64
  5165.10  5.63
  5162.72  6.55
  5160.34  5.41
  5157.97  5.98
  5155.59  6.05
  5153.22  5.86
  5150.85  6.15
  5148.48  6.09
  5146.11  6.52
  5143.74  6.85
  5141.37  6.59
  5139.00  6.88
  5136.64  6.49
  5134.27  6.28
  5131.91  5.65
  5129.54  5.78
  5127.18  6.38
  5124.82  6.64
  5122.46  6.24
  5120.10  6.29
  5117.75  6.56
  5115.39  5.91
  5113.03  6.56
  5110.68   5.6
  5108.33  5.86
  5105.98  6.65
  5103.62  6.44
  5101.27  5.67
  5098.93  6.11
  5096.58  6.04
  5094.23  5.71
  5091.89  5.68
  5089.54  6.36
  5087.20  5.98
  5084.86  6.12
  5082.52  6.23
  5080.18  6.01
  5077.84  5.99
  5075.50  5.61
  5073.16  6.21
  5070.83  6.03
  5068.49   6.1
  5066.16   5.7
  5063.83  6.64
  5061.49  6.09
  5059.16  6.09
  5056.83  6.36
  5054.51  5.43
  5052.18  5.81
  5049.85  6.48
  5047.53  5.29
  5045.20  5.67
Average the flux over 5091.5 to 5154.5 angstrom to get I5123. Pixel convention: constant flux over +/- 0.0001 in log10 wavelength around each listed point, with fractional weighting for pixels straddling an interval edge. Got 6.21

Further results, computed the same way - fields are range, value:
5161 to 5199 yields 6.15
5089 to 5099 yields 5.94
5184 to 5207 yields 6.66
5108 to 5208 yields 6.24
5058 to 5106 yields 6.05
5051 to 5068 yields 6.02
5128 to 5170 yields 6.15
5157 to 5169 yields 5.86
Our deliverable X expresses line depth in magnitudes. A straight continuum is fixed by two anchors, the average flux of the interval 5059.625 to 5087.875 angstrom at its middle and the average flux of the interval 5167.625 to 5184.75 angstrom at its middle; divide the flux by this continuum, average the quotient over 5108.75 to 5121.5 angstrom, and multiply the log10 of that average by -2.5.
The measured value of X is -0.03 mag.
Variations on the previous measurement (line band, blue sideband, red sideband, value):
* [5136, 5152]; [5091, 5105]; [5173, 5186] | -0.102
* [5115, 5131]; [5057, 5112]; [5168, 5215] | -0.016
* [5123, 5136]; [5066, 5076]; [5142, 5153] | 0.019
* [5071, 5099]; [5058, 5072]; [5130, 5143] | 0.031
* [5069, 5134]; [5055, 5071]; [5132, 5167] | 0.013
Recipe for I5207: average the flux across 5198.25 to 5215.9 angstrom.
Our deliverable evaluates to 6.8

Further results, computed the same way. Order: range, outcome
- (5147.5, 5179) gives 5.87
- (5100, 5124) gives 6.19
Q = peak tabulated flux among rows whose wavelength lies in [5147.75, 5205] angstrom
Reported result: 7.4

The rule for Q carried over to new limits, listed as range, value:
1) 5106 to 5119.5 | 6.56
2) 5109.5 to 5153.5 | 6.88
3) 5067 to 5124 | 6.65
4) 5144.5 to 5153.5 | 6.52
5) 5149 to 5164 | 6.55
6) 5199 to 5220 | 7.53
